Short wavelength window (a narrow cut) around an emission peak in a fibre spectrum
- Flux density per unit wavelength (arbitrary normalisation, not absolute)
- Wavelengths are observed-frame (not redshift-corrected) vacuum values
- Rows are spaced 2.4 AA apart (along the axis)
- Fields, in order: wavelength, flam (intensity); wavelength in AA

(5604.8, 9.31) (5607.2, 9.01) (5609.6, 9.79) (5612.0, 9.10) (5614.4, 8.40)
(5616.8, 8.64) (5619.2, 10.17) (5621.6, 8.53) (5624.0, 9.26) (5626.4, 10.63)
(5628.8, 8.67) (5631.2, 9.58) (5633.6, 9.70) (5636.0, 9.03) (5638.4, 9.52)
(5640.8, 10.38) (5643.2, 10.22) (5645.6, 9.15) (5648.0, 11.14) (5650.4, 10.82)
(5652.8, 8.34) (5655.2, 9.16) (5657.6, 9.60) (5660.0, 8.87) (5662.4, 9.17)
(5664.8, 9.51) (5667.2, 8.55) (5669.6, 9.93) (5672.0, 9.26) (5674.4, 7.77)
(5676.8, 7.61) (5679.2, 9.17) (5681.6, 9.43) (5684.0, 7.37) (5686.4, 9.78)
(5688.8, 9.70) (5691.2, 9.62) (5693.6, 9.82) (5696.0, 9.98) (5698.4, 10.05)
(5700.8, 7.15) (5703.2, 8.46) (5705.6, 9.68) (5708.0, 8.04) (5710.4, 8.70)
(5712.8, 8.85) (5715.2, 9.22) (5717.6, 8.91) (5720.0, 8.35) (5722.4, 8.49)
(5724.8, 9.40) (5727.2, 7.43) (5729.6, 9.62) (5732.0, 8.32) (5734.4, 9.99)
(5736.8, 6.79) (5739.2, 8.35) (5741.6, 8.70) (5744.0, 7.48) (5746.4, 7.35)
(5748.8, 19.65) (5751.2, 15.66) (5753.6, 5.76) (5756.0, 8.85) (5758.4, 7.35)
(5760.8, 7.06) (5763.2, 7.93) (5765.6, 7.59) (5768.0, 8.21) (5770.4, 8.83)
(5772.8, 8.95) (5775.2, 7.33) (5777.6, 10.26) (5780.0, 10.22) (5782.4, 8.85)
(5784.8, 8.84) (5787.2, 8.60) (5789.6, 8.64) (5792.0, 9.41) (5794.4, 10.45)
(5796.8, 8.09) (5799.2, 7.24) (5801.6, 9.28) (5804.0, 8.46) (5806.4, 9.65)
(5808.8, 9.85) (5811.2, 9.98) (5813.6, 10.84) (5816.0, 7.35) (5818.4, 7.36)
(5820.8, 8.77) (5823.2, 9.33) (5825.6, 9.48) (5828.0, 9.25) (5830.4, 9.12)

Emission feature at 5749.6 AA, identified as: Hgamma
